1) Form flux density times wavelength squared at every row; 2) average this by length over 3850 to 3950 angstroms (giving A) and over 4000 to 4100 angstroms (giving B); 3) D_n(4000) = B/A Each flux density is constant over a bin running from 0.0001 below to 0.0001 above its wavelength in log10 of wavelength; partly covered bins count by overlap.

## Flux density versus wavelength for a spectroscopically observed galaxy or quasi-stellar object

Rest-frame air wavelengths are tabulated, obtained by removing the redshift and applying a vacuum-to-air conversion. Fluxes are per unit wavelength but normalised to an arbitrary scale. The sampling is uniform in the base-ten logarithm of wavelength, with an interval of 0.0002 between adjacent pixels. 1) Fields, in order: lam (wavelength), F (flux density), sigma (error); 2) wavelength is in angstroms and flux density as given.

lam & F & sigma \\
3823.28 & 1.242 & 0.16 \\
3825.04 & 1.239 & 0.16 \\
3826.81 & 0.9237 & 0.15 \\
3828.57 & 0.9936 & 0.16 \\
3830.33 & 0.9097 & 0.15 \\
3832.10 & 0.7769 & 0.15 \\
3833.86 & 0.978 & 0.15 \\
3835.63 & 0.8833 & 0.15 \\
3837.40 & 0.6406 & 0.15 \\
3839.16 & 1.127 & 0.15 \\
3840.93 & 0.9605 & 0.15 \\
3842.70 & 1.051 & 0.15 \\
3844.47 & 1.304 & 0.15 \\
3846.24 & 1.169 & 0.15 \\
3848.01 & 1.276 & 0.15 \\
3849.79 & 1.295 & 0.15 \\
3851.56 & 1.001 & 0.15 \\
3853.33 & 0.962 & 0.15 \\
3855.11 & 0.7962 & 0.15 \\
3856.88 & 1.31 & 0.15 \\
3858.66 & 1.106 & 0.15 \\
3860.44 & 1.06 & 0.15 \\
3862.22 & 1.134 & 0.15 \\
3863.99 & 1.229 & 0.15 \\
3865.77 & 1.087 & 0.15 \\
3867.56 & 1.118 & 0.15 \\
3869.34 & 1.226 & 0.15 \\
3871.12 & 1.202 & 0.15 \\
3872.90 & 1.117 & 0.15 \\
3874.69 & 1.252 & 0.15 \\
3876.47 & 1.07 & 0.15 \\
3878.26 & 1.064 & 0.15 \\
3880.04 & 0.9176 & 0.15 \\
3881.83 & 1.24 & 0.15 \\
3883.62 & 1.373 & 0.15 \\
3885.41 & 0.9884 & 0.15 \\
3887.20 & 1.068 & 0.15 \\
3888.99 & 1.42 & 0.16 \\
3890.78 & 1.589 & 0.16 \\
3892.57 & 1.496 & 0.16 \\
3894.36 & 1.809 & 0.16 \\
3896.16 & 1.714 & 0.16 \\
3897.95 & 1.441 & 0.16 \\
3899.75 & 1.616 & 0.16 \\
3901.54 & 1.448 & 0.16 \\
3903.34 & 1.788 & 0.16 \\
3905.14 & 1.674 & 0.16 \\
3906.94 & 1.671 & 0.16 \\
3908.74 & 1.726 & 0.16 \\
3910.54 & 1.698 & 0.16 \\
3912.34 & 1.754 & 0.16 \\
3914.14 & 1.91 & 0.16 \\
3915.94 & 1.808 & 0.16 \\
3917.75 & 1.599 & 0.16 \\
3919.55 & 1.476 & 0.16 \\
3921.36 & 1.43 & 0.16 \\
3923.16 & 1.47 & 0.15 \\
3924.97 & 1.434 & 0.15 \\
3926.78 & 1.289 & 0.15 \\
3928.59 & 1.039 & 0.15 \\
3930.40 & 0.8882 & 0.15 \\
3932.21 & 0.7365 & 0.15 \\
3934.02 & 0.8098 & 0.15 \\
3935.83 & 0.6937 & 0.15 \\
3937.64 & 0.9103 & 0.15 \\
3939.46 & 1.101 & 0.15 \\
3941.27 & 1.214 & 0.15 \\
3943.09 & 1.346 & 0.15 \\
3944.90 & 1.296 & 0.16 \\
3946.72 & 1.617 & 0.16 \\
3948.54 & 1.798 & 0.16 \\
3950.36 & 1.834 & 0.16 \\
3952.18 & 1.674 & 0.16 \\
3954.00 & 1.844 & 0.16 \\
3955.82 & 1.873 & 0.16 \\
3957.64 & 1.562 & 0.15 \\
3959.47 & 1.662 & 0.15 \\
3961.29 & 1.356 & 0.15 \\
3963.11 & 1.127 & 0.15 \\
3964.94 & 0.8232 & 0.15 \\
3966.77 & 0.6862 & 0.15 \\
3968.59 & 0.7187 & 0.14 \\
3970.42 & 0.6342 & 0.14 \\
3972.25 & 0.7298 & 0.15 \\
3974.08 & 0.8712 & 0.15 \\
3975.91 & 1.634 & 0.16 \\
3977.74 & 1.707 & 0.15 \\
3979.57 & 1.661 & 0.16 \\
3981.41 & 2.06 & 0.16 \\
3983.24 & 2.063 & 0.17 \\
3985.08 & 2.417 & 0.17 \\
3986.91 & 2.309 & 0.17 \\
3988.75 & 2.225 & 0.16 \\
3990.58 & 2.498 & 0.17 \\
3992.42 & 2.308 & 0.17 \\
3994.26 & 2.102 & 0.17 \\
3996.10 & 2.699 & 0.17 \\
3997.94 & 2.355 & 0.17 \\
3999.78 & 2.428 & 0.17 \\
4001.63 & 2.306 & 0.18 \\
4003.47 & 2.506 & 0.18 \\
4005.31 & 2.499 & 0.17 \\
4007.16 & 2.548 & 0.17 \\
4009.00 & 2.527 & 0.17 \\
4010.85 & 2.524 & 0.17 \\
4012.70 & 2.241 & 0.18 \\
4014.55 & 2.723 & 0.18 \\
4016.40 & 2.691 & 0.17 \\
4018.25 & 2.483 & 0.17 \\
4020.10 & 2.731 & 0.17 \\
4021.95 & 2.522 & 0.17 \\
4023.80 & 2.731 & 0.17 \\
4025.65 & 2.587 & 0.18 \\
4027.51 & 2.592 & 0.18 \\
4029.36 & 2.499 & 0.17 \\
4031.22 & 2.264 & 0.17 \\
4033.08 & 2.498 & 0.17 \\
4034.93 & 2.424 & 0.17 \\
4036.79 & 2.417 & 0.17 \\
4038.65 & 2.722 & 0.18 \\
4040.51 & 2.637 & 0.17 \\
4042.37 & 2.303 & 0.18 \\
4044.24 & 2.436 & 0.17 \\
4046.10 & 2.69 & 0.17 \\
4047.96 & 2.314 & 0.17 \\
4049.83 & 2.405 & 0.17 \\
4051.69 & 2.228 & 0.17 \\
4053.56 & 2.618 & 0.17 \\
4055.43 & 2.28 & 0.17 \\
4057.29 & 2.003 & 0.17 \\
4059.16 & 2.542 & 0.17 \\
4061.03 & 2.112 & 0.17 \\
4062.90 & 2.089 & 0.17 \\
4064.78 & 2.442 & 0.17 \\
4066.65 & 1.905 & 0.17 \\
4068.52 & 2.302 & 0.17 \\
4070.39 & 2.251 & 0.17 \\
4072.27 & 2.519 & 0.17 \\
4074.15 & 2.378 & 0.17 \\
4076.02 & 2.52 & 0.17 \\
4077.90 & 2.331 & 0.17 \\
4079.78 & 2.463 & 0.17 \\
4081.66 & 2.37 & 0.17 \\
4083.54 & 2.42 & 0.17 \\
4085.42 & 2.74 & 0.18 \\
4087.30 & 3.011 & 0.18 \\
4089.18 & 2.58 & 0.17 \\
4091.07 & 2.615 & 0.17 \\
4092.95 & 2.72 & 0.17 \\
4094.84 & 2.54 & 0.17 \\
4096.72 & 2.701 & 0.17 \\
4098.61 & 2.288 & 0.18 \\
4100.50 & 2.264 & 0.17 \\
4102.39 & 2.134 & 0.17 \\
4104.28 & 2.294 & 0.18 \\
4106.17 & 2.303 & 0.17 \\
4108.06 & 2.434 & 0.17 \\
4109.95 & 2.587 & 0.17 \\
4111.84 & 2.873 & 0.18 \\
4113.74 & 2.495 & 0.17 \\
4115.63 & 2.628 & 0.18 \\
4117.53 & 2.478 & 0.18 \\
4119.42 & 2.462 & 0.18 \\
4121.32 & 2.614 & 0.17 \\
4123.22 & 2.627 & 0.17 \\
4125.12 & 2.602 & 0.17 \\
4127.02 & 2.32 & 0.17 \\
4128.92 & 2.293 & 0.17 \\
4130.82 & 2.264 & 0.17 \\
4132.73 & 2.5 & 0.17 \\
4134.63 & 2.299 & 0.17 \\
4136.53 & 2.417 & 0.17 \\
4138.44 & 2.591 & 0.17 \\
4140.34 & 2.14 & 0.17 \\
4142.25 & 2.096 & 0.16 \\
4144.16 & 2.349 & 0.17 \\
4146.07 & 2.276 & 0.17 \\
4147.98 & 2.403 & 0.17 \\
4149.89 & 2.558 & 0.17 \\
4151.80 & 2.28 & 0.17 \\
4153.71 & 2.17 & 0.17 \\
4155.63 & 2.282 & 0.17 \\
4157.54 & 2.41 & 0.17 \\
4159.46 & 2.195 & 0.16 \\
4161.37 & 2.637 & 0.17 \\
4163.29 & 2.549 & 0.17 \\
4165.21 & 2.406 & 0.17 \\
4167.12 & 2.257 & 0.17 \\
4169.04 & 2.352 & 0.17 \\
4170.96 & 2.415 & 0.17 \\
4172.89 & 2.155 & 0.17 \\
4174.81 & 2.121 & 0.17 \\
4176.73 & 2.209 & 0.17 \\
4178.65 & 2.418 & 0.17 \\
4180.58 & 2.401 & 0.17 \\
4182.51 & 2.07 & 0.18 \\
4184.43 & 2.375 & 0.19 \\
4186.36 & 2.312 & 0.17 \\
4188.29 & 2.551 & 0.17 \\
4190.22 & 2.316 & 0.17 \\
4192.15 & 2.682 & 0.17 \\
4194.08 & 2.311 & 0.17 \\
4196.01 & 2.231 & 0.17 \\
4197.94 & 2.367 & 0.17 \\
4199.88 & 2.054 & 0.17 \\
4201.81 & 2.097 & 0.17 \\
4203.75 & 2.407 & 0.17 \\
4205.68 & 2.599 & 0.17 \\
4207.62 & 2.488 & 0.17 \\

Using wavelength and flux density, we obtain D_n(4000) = 2.0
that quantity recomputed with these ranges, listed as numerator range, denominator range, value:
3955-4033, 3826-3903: 1.86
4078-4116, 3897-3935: 1.89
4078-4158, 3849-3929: 2.02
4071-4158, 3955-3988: 1.82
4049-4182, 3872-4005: 1.70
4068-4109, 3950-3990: 1.71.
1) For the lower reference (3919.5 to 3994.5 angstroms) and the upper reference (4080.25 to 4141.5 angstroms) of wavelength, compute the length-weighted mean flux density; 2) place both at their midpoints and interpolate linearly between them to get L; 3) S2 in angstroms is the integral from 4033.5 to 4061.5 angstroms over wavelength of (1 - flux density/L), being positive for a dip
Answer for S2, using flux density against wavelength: -4.9 angstroms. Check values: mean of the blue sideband 1.45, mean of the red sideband 2.49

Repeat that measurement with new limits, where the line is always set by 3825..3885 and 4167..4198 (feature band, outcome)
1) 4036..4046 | -4.1 angstroms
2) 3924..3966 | 3.7 angstroms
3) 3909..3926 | -4.0 angstroms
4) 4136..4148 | -0.8 angstroms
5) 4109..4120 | -2.8 angstroms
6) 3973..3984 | -0.7 angstroms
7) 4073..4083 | -2.5 angstroms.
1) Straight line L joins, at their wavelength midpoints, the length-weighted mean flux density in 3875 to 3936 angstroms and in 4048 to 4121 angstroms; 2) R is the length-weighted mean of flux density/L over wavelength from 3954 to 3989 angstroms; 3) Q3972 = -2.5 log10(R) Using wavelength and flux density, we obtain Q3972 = 0.206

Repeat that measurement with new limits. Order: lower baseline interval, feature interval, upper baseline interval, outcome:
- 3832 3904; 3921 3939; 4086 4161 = 0.37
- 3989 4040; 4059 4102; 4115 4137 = 0.02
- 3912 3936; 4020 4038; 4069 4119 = -0.23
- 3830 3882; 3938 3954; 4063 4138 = 0.07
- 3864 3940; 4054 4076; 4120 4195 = -0.14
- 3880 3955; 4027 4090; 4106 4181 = -0.19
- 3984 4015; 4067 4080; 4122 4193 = 0.01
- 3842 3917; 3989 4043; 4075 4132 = -0.22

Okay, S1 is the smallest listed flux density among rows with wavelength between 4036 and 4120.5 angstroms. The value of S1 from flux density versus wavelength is 1.905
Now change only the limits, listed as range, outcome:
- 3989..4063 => 2.003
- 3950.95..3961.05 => 1.562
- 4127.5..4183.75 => 2.07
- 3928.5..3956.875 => 0.6937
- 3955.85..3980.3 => 0.6342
